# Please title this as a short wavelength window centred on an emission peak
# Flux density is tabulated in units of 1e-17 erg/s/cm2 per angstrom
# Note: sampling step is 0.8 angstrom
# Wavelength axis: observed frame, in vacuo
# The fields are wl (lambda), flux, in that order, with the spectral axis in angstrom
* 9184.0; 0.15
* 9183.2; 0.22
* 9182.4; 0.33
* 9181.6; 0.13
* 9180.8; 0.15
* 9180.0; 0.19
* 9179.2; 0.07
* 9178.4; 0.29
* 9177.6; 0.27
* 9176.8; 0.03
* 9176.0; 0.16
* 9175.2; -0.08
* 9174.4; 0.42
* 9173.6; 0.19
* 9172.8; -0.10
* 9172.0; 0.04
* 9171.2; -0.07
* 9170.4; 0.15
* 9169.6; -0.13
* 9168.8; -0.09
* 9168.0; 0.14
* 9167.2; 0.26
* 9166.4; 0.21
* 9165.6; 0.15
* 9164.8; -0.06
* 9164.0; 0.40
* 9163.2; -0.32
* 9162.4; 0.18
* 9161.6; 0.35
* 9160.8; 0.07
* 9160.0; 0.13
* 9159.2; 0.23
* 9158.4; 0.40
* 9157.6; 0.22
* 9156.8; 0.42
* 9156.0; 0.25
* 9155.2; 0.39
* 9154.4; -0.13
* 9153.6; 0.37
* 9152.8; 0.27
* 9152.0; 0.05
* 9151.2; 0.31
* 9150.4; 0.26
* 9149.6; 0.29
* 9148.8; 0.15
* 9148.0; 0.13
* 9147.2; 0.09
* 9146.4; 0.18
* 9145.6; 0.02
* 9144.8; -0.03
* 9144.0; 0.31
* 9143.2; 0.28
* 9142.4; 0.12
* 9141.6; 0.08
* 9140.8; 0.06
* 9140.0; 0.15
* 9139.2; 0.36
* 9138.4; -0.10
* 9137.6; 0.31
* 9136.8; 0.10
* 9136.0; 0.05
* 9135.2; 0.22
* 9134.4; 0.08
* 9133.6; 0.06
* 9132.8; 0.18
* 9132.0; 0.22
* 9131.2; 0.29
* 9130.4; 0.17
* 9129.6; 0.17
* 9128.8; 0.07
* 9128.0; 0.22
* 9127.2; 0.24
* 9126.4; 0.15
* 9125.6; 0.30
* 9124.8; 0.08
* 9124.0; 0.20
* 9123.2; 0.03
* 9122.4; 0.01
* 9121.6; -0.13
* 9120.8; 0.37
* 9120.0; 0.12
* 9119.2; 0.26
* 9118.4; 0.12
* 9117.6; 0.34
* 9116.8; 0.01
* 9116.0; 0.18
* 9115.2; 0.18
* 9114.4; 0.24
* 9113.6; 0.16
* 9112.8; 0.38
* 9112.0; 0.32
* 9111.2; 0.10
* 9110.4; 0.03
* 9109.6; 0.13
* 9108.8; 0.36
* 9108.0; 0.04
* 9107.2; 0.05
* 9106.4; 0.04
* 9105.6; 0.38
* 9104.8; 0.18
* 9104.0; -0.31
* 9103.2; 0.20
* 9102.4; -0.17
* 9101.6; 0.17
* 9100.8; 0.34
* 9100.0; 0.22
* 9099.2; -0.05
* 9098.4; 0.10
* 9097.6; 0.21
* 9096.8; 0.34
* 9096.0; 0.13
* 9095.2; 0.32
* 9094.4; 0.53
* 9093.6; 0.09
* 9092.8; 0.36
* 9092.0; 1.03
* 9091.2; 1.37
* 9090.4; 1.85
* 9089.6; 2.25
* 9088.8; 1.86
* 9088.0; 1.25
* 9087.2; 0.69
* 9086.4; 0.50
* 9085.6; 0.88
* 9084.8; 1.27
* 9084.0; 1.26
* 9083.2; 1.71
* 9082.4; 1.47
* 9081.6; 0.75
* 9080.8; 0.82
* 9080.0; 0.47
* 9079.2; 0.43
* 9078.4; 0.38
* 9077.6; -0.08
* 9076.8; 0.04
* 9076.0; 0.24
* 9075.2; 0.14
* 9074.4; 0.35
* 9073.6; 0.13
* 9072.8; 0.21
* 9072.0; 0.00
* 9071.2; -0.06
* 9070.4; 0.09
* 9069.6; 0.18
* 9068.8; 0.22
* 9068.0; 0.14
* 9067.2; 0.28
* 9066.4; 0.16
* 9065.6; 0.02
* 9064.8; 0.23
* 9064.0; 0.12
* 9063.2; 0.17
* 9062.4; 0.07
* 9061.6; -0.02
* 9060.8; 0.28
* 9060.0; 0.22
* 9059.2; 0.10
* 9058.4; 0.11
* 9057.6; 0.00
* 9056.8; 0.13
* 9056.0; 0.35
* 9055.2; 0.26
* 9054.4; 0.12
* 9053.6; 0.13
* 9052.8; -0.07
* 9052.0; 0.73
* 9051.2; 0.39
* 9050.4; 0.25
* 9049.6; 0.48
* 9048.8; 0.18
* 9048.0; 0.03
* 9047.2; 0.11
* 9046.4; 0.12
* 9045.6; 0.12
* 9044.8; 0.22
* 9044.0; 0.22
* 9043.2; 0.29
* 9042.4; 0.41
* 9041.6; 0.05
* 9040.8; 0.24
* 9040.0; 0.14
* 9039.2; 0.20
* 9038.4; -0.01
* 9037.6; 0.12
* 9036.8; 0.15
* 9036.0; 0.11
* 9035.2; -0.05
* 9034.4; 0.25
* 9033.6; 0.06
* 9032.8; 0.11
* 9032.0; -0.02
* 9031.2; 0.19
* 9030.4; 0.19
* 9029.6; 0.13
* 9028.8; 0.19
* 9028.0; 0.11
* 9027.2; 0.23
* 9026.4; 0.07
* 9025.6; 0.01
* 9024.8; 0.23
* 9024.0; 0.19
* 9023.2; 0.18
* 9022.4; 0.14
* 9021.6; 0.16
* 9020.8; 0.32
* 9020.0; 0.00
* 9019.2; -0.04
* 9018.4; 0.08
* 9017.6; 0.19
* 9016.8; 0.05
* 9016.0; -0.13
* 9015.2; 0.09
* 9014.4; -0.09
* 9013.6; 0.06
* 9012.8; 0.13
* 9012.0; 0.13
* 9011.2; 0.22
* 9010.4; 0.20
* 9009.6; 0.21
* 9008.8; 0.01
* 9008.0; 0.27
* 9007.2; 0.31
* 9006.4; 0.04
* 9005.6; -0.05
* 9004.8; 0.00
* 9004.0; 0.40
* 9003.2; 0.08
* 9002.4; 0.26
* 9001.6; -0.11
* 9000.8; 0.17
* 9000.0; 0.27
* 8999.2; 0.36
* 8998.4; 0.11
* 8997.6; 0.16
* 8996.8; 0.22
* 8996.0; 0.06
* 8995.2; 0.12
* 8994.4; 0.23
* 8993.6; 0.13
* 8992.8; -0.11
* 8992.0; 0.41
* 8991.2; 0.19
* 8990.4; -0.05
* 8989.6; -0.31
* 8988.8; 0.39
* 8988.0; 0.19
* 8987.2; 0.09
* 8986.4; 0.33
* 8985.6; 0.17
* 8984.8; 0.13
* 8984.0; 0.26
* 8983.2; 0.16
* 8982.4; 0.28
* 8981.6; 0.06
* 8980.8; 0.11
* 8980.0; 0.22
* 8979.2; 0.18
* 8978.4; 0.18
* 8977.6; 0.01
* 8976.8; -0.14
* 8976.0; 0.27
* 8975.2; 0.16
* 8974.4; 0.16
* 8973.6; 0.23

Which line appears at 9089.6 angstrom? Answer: [O II]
